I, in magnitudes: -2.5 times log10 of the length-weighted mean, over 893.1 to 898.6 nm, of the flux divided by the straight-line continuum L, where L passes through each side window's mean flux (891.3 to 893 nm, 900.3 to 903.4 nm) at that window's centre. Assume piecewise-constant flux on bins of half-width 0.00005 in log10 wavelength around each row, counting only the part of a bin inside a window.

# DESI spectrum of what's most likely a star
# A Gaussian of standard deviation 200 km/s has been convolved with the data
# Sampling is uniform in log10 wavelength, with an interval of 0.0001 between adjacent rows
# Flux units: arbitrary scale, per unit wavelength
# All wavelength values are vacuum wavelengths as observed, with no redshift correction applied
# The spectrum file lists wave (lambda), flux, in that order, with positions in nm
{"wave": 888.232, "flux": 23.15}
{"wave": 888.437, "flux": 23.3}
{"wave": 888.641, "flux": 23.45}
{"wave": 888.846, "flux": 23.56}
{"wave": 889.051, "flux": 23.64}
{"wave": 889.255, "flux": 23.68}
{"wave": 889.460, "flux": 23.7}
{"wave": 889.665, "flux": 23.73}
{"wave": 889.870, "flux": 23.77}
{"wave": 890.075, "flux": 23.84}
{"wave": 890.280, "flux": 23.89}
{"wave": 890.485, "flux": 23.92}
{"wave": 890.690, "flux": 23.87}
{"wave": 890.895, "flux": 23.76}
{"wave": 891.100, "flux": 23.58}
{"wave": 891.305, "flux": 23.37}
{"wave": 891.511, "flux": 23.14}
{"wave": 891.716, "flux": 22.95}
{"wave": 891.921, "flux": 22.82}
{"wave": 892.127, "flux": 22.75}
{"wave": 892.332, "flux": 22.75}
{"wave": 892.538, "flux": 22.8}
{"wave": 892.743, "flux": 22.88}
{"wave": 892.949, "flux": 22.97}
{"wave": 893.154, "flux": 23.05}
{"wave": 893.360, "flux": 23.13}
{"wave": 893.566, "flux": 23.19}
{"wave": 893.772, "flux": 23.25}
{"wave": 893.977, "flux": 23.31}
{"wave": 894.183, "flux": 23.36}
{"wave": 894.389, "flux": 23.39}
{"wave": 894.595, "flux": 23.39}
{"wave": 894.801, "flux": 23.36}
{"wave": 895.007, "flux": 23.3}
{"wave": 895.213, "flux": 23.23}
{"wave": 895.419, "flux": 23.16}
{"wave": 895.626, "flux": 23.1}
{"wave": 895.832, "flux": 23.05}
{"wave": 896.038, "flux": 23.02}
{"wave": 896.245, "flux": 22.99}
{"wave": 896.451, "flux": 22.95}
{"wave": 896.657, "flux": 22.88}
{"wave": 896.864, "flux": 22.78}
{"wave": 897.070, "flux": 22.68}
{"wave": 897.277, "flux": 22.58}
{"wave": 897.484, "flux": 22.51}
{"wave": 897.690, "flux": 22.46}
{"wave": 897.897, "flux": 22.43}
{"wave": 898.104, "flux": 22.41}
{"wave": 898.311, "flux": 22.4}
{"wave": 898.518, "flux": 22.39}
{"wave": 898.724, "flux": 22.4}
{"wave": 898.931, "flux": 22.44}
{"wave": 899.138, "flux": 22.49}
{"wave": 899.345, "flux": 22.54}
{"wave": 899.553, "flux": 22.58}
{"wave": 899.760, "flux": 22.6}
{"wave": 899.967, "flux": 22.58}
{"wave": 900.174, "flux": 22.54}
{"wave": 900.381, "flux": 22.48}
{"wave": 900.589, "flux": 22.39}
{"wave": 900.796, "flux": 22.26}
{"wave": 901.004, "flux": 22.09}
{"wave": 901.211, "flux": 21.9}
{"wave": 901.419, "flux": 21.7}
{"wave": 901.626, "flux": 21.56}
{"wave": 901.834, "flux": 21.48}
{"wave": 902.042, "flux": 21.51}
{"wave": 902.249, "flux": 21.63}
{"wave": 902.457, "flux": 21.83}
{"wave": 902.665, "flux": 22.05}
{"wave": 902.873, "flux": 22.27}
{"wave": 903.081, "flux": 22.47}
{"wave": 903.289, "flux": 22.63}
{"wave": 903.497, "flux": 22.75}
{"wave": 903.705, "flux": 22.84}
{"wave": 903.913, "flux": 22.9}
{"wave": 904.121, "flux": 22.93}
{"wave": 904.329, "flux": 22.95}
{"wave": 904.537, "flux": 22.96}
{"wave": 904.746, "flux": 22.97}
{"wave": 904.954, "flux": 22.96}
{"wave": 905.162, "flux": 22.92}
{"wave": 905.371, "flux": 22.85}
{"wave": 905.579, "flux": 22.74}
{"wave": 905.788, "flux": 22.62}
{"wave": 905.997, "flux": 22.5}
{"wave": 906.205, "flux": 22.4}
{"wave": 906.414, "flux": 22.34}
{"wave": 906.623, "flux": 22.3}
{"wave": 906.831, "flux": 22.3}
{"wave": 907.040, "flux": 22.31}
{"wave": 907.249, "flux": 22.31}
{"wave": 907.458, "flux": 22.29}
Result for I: -0.019 mag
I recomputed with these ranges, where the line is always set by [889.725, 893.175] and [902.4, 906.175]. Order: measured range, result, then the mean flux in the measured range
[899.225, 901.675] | 0.03 mag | 22.3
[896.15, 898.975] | 0.02 mag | 22.6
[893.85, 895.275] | -0.01 mag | 23.3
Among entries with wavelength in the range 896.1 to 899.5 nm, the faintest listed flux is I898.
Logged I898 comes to 22.39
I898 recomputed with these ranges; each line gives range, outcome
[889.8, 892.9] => 22.75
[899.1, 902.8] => 21.48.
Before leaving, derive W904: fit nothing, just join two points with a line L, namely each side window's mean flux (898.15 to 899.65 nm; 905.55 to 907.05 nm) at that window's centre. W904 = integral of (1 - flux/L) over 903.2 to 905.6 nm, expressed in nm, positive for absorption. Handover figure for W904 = -0.05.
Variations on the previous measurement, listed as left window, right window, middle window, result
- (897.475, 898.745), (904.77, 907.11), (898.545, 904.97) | 0.040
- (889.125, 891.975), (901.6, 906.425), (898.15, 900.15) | 0.034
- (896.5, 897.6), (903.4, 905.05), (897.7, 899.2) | 0.021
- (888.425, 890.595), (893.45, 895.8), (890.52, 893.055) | 0.038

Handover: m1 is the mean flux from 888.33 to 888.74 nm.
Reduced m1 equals 23.4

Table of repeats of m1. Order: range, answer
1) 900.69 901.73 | 21.9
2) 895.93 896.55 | 23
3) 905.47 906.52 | 22.5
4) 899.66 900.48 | 22.6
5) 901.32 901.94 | 21.6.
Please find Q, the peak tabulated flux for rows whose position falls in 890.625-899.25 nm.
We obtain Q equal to 23.87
